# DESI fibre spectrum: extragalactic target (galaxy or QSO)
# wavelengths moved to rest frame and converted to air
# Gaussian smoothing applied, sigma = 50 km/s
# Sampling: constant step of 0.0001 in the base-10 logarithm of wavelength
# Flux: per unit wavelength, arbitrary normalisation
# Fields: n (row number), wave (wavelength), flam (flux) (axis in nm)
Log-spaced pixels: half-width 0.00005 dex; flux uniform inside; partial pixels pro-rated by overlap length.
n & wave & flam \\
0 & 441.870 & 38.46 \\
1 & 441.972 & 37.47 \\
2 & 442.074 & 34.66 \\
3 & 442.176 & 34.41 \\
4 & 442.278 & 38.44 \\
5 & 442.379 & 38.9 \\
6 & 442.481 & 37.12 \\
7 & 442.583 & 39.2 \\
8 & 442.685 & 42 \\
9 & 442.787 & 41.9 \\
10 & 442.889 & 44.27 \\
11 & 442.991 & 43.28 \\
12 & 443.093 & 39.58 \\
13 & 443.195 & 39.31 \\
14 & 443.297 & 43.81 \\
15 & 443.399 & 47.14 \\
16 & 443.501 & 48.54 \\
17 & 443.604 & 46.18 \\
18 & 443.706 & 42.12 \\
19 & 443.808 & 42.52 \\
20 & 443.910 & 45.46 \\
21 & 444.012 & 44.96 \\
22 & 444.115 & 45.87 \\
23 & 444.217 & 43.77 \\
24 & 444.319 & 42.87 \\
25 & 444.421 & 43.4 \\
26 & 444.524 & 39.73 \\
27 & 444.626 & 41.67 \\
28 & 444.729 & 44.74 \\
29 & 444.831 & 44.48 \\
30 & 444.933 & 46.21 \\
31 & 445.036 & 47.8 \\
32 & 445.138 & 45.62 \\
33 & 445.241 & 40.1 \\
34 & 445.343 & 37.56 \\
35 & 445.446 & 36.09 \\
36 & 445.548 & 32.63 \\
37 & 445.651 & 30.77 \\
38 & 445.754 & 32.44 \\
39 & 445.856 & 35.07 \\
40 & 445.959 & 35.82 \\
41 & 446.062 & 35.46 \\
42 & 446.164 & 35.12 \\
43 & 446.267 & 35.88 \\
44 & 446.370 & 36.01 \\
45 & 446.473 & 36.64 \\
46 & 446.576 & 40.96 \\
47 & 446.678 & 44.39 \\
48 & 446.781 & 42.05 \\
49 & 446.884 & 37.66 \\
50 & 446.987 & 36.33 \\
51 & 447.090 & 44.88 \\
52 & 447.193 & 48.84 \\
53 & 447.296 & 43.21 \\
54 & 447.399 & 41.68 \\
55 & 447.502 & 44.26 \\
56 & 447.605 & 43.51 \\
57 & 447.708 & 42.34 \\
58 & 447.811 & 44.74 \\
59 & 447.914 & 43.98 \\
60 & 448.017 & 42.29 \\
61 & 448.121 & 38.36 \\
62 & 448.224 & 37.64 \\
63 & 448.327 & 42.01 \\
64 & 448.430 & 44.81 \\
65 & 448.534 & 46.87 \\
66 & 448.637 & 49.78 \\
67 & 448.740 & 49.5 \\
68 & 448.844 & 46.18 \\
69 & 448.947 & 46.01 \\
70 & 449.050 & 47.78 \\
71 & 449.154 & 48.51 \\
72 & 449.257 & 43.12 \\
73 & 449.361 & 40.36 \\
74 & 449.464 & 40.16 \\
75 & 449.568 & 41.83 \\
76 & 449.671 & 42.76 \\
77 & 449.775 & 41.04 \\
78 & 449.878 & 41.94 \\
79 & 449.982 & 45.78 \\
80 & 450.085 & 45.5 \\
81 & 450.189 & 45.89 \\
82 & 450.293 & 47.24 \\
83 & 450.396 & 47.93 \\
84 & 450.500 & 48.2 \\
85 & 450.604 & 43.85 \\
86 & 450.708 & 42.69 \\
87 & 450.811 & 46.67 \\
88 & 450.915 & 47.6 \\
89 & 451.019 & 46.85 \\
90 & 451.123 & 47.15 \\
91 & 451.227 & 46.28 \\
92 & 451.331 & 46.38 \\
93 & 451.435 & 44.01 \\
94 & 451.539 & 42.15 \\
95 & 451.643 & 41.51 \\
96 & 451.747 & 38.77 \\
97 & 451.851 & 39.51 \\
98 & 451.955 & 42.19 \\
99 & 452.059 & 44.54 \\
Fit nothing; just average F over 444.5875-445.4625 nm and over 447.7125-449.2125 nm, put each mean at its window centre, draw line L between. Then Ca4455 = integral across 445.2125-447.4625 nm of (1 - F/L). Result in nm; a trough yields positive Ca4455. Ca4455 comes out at 0.28 nm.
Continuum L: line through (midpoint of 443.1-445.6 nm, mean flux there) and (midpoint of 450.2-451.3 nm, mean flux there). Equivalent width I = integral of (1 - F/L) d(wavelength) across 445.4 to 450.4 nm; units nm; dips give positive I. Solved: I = 0.362 nm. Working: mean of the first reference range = 43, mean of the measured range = 41.7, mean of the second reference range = 46.4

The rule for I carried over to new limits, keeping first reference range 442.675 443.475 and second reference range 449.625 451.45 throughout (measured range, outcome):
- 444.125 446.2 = 0.184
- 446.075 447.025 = 0.126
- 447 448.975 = 0.022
